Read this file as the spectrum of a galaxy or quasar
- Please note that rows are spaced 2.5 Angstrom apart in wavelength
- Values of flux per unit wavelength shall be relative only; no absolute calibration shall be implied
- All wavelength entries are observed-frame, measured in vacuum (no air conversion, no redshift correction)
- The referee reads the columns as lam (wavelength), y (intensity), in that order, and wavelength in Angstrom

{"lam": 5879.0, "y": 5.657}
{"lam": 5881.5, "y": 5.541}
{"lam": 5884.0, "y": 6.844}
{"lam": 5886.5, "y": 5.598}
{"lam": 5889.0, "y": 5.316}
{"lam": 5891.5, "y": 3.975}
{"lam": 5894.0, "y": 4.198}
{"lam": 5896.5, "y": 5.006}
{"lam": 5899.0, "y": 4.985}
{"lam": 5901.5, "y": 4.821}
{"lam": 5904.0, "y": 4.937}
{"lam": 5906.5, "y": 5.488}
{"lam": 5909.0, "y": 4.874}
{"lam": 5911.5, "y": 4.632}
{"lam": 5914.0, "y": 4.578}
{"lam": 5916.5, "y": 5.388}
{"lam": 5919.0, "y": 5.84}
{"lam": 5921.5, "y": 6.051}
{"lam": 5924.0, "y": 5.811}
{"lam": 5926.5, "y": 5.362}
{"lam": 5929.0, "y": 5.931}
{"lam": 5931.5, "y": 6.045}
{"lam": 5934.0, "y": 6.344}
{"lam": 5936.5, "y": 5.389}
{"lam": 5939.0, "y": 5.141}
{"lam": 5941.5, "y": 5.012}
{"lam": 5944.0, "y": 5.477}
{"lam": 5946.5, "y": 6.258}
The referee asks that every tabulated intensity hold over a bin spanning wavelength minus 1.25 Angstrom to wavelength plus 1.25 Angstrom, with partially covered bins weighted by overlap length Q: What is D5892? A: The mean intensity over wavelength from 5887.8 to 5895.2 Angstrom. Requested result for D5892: 4.49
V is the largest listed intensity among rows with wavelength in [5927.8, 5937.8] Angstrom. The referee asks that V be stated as 6.344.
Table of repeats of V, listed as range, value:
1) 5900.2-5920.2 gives 5.84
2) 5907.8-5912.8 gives 4.874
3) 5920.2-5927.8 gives 6.051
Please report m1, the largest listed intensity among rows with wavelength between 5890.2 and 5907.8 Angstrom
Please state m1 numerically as 5.488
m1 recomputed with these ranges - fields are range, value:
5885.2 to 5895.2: 5.598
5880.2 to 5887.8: 6.844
